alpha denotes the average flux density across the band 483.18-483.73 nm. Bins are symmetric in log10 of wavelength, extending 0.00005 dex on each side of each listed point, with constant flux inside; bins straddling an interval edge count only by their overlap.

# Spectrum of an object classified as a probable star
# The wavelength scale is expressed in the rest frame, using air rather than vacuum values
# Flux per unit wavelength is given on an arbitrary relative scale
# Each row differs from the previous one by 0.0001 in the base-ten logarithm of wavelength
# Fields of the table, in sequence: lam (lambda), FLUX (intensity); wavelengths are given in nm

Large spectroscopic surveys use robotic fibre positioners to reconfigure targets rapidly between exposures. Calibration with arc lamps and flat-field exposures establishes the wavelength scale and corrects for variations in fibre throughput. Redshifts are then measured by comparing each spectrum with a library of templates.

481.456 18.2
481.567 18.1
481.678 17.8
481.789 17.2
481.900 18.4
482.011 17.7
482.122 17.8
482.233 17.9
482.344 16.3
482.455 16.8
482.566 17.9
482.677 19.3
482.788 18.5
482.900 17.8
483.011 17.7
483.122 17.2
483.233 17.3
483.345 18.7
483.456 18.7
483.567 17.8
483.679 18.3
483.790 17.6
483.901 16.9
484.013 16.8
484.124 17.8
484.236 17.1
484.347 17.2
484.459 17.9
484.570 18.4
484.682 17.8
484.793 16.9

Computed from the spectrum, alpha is 18.1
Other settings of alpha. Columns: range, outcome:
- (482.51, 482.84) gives 18.6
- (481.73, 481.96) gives 17.8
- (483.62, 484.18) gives 17.5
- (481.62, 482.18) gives 17.8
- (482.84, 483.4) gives 17.7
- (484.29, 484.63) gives 17.8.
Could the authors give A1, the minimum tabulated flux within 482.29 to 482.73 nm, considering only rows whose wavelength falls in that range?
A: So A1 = 16.3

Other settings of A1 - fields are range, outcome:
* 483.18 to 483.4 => 17.3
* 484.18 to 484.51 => 17.1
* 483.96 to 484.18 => 16.8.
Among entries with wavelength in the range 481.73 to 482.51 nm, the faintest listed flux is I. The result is 16.3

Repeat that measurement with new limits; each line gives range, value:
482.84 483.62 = 17.2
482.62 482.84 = 18.5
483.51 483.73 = 17.8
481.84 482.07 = 17.7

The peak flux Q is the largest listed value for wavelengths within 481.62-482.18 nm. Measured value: 18.4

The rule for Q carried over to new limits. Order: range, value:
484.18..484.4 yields 17.2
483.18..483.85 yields 18.7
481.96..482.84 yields 19.3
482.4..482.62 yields 17.9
